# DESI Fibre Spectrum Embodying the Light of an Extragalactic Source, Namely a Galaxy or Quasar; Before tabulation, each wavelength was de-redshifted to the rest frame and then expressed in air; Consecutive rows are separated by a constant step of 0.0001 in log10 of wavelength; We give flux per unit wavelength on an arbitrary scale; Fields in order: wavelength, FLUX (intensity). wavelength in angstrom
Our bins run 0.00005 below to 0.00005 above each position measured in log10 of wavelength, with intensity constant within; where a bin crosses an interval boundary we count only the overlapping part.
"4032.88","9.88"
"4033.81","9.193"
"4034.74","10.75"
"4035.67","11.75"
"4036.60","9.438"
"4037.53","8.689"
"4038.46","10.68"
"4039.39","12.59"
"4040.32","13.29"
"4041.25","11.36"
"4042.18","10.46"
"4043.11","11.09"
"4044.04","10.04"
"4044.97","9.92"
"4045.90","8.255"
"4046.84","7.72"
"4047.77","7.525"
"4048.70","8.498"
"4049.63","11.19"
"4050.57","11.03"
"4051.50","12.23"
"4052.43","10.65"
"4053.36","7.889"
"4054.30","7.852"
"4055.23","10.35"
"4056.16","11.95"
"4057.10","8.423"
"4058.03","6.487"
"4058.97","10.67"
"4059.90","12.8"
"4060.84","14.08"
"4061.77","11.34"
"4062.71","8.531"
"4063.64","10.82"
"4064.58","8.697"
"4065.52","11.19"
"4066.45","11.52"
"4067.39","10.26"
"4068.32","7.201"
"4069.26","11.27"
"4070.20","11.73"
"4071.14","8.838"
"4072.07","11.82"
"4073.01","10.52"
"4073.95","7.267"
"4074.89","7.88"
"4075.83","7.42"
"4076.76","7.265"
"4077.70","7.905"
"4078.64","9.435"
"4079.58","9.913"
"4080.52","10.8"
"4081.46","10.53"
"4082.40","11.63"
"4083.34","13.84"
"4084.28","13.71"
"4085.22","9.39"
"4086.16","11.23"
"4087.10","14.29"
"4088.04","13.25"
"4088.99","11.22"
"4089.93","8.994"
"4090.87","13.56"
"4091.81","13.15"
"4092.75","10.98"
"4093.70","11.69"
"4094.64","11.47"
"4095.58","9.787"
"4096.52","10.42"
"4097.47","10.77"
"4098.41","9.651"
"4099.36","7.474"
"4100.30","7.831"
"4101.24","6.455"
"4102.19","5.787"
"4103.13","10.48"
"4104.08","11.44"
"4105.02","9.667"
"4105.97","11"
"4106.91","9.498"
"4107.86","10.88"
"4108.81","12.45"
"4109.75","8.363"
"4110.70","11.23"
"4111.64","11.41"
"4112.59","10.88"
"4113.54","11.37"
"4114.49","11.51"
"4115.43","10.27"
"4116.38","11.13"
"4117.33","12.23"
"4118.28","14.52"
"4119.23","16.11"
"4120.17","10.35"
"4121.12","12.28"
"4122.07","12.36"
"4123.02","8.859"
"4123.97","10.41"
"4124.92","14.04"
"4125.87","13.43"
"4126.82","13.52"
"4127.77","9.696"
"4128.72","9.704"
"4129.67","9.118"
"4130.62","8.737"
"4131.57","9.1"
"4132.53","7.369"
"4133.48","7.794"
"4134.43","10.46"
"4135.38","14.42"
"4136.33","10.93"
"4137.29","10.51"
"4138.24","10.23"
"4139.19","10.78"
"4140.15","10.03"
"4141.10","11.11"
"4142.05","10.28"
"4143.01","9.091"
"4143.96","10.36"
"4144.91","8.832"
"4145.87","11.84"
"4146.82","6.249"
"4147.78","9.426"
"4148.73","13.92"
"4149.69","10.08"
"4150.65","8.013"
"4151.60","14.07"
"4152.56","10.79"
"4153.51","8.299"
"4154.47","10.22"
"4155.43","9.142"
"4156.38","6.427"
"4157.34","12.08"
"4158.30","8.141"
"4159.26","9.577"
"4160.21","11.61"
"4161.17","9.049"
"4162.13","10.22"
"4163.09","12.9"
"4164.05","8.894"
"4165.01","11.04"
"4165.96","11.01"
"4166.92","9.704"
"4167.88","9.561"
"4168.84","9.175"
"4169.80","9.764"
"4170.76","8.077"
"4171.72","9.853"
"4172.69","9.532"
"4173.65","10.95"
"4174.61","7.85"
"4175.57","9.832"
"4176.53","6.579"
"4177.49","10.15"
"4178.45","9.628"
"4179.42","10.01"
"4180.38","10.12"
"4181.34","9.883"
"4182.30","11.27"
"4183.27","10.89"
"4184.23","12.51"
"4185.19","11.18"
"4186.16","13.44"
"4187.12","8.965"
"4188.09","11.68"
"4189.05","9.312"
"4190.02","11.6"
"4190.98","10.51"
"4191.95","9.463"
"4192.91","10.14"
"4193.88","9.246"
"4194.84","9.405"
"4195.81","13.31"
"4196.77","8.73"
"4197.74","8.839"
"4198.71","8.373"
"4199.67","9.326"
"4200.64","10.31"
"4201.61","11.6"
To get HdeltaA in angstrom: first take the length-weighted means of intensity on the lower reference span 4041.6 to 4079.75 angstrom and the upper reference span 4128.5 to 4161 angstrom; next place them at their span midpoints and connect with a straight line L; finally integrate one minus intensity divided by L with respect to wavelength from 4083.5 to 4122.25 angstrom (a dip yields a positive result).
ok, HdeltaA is -4.5 angstrom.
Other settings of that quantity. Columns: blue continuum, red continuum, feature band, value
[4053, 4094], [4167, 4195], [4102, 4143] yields -2.4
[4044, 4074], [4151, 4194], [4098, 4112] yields 0.7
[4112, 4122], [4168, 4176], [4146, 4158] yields 0.5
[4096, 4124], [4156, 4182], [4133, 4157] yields -0.2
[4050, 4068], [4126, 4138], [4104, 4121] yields -1.9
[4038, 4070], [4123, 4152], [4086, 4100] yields -1.1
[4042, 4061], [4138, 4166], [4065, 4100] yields -1.9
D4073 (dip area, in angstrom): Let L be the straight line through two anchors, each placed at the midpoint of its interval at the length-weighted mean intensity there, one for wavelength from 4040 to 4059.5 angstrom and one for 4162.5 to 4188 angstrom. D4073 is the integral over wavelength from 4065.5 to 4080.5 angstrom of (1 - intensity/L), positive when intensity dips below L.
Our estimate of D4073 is 0.7 angstrom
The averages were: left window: 9.84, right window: 10.1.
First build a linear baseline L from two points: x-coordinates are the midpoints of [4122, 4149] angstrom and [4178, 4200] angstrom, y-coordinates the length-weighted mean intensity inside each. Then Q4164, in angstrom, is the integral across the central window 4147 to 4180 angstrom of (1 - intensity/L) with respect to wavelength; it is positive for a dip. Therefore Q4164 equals 1.7 angstrom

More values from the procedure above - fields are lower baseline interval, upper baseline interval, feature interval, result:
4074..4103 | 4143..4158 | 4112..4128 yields -3.0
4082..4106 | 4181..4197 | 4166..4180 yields 1.7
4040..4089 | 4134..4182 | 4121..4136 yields -0.9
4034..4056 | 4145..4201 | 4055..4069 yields -0.2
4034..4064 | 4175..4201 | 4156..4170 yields 0.3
